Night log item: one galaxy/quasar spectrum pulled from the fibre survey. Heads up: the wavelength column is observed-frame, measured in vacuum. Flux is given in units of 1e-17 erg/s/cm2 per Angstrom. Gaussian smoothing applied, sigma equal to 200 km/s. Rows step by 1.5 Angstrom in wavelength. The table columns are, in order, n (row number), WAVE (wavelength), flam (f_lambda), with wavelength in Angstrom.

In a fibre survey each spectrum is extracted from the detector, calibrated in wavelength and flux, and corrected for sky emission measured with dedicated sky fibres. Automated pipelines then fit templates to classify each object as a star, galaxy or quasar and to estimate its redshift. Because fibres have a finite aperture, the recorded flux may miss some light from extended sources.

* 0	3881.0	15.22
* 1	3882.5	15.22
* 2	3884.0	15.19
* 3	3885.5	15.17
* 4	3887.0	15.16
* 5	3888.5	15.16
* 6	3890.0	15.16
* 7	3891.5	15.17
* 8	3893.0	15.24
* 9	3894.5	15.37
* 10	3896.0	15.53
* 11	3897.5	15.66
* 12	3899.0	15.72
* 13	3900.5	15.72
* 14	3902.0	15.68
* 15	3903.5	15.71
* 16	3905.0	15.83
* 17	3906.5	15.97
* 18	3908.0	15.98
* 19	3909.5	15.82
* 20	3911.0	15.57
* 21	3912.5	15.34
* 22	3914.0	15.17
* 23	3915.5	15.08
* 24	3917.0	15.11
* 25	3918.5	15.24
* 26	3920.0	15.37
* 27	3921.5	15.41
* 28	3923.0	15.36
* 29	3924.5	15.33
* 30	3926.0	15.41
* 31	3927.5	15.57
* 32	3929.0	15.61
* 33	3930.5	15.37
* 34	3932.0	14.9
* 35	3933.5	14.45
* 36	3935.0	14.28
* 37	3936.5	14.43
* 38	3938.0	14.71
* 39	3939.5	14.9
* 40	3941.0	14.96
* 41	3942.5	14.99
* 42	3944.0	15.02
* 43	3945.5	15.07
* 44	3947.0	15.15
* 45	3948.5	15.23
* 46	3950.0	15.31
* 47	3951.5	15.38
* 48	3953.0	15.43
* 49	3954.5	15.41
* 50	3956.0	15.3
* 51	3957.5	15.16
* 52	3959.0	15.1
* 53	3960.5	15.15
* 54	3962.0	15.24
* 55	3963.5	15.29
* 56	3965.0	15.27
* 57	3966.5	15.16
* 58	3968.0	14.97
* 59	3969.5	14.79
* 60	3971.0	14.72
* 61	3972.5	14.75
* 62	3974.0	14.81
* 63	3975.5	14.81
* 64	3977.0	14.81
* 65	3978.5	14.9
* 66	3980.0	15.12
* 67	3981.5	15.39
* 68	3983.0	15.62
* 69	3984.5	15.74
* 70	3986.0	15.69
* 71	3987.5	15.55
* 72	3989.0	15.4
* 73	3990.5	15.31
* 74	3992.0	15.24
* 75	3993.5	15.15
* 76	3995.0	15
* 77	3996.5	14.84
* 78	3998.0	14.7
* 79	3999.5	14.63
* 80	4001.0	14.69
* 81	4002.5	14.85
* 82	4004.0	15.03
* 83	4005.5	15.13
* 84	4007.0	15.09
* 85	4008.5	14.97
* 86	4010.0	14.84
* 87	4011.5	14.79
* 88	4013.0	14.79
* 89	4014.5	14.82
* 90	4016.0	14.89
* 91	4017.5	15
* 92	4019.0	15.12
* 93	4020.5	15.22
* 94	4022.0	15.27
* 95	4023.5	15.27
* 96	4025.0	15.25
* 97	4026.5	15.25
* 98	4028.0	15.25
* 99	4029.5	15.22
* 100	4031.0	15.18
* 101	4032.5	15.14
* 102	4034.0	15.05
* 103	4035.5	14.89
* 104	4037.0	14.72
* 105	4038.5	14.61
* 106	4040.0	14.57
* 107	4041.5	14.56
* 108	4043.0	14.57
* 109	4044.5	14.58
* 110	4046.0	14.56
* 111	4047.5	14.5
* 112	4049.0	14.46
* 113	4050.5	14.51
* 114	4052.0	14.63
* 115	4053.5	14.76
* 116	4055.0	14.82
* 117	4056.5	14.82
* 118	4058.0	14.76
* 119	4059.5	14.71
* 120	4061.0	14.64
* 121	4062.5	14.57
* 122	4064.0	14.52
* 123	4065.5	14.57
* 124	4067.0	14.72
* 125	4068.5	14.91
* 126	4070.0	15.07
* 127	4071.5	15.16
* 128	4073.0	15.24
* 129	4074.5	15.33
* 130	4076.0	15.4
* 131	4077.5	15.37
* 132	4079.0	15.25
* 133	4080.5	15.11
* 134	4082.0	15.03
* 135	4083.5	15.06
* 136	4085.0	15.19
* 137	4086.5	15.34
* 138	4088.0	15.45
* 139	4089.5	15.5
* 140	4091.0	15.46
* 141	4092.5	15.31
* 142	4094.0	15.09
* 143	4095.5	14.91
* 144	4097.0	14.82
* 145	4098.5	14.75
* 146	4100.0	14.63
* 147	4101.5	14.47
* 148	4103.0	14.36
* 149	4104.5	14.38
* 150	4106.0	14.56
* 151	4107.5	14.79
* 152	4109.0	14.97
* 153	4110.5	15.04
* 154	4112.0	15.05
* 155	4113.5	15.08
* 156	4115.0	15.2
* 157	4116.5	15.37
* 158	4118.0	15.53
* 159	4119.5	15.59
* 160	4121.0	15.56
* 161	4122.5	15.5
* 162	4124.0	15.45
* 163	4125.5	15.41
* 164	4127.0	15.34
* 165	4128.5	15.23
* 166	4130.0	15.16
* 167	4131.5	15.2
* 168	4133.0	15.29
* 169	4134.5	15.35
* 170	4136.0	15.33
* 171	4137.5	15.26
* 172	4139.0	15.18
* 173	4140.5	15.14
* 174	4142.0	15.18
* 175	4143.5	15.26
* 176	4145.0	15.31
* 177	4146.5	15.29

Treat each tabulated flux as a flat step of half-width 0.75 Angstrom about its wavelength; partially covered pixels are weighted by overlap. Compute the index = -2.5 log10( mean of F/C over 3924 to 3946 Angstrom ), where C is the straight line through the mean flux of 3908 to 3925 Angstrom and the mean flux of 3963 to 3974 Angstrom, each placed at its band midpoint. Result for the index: 0.02 mag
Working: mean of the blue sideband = 15.4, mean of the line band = 15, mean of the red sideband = 15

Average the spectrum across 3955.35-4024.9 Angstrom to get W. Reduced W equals 15.1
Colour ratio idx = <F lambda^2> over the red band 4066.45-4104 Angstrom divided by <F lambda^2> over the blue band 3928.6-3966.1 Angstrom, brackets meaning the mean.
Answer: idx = 1.07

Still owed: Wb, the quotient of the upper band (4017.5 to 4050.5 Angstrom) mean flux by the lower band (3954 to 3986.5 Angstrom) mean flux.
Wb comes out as 0.98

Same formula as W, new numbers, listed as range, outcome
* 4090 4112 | 14.8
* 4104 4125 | 15.2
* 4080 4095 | 15.3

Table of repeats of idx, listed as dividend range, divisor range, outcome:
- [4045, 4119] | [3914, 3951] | 1.07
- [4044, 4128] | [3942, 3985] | 1.05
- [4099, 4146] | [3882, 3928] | 1.09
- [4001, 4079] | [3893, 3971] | 1.03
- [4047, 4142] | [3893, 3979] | 1.07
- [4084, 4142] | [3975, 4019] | 1.06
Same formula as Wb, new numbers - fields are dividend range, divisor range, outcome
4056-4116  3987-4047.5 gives 1.00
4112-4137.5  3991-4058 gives 1.03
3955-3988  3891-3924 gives 0.98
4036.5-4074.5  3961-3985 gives 0.98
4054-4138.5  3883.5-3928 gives 0.98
